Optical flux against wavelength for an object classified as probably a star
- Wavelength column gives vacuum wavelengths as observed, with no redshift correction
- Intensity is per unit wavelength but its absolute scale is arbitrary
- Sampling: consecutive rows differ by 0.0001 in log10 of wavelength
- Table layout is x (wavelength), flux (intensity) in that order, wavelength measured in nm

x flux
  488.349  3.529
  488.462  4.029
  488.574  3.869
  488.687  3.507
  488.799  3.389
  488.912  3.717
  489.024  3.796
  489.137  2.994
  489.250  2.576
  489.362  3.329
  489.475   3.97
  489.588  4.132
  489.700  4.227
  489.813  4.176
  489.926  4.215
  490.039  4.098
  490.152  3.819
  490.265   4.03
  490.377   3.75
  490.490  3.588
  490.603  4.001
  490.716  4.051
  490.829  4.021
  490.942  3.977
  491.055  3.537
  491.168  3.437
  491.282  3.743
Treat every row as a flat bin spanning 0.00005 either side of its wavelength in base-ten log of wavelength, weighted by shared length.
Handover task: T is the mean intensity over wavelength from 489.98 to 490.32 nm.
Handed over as 3.98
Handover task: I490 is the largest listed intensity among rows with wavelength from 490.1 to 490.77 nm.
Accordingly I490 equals 4.051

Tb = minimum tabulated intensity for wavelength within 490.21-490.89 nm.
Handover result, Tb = 3.588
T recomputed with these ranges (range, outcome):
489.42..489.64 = 4.04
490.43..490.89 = 3.91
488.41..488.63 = 3.96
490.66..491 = 4.02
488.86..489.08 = 3.77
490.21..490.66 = 3.85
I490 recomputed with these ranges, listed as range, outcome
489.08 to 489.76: 4.227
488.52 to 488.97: 3.869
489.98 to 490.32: 4.098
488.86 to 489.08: 3.796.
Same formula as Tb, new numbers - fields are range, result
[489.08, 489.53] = 2.576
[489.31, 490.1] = 3.329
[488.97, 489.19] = 2.994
